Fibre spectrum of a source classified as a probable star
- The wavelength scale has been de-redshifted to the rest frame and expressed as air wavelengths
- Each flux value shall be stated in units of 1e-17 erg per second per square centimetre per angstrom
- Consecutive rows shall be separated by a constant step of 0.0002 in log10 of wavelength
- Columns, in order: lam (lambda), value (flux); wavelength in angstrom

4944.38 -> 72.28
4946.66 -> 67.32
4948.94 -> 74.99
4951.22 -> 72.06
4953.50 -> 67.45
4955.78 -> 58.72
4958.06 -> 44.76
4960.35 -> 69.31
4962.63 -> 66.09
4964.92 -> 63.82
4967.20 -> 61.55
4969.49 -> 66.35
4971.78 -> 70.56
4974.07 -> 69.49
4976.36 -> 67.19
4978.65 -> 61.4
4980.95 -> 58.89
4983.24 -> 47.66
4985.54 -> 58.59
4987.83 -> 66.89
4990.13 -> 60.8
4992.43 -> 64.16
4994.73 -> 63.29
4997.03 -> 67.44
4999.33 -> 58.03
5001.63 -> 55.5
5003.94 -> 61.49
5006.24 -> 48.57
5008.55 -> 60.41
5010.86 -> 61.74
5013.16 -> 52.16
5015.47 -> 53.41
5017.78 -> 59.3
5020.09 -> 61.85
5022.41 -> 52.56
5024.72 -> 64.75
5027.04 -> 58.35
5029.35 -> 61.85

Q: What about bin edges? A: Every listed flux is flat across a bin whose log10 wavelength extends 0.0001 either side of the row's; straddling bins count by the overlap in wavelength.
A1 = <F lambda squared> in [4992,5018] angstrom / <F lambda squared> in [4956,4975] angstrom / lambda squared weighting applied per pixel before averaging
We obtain 0.94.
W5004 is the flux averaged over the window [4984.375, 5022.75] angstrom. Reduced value 59.3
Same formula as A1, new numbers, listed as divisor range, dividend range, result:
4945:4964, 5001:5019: 0.89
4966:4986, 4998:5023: 0.92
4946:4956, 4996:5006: 0.88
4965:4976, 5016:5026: 0.90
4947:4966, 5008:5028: 0.92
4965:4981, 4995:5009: 0.91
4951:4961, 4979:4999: 1.01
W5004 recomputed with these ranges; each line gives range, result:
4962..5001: 62.9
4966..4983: 64.1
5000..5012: 57.5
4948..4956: 69.3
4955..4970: 61.4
